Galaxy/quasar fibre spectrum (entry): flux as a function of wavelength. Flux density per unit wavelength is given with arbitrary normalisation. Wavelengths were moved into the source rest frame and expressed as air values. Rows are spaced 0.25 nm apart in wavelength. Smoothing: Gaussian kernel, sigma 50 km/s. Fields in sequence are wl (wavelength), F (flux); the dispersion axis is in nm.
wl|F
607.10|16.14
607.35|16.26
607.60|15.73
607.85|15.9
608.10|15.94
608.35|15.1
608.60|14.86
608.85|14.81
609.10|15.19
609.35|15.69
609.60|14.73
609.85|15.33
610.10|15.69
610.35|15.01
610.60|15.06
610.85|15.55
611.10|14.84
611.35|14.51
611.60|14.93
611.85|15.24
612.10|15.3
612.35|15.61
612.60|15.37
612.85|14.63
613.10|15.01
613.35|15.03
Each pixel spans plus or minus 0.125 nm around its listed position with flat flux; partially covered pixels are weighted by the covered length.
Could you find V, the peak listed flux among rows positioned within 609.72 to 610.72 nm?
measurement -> 15.69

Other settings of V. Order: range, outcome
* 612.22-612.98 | 15.61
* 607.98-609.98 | 15.94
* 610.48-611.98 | 15.55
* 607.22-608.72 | 16.26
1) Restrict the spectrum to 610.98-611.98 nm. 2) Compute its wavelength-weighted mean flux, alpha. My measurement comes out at 14.9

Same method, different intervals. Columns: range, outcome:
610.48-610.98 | 15.3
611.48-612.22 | 15.2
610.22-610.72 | 15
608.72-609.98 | 15.2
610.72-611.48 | 15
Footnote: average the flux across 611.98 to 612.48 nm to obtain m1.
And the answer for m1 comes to 15.5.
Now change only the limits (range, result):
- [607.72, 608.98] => 15.3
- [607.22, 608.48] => 15.8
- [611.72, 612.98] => 15.2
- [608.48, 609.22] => 15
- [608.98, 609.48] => 15.4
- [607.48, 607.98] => 15.8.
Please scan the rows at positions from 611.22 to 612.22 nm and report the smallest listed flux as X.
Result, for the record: 14.51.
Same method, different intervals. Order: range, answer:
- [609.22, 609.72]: 14.73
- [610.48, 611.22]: 14.84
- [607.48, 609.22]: 14.81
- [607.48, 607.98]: 15.73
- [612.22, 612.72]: 15.37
